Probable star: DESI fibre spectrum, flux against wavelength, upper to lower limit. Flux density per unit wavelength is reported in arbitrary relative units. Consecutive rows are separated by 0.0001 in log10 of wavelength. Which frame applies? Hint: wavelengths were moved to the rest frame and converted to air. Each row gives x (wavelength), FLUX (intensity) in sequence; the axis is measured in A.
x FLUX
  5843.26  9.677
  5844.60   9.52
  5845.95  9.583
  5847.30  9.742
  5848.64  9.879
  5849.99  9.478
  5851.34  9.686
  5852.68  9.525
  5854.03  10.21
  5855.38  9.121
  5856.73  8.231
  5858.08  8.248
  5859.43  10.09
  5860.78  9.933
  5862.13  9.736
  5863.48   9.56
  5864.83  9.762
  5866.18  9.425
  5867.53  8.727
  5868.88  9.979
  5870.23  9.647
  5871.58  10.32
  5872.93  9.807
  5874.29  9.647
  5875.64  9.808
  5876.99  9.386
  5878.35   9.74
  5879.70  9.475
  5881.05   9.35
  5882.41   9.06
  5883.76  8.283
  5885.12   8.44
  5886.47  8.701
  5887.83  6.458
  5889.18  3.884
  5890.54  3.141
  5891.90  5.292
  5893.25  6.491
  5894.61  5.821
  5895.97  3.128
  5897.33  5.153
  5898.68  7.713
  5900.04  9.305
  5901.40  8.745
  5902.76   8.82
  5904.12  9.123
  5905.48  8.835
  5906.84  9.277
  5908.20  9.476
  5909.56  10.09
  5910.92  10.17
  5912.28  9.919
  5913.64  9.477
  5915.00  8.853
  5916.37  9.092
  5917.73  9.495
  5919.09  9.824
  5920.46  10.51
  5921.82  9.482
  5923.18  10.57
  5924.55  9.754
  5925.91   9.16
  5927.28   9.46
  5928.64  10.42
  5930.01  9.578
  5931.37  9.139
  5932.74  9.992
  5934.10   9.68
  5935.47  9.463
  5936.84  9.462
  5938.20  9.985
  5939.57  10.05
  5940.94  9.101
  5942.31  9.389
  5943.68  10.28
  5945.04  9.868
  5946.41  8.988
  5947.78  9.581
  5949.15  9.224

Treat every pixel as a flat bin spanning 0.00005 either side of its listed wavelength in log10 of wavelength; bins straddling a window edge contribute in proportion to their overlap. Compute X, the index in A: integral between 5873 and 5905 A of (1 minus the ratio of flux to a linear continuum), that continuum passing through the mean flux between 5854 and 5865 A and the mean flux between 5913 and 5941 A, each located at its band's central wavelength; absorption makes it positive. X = 6.2 A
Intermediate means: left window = 9.37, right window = 9.66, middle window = 7.65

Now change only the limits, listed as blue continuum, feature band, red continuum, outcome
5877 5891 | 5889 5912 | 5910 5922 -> 3.7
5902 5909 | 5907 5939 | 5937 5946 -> -0.9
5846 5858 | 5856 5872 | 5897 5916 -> -0.2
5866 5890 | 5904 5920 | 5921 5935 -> -0.1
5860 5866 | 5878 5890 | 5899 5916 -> 1.9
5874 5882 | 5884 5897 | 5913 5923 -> 5.1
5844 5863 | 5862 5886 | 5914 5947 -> 0.2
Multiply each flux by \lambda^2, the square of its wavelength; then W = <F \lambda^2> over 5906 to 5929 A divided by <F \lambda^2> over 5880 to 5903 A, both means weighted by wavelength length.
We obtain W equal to 1.41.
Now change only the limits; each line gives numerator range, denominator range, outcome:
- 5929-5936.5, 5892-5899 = 1.76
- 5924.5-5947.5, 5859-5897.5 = 1.19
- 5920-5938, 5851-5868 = 1.06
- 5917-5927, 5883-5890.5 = 1.45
